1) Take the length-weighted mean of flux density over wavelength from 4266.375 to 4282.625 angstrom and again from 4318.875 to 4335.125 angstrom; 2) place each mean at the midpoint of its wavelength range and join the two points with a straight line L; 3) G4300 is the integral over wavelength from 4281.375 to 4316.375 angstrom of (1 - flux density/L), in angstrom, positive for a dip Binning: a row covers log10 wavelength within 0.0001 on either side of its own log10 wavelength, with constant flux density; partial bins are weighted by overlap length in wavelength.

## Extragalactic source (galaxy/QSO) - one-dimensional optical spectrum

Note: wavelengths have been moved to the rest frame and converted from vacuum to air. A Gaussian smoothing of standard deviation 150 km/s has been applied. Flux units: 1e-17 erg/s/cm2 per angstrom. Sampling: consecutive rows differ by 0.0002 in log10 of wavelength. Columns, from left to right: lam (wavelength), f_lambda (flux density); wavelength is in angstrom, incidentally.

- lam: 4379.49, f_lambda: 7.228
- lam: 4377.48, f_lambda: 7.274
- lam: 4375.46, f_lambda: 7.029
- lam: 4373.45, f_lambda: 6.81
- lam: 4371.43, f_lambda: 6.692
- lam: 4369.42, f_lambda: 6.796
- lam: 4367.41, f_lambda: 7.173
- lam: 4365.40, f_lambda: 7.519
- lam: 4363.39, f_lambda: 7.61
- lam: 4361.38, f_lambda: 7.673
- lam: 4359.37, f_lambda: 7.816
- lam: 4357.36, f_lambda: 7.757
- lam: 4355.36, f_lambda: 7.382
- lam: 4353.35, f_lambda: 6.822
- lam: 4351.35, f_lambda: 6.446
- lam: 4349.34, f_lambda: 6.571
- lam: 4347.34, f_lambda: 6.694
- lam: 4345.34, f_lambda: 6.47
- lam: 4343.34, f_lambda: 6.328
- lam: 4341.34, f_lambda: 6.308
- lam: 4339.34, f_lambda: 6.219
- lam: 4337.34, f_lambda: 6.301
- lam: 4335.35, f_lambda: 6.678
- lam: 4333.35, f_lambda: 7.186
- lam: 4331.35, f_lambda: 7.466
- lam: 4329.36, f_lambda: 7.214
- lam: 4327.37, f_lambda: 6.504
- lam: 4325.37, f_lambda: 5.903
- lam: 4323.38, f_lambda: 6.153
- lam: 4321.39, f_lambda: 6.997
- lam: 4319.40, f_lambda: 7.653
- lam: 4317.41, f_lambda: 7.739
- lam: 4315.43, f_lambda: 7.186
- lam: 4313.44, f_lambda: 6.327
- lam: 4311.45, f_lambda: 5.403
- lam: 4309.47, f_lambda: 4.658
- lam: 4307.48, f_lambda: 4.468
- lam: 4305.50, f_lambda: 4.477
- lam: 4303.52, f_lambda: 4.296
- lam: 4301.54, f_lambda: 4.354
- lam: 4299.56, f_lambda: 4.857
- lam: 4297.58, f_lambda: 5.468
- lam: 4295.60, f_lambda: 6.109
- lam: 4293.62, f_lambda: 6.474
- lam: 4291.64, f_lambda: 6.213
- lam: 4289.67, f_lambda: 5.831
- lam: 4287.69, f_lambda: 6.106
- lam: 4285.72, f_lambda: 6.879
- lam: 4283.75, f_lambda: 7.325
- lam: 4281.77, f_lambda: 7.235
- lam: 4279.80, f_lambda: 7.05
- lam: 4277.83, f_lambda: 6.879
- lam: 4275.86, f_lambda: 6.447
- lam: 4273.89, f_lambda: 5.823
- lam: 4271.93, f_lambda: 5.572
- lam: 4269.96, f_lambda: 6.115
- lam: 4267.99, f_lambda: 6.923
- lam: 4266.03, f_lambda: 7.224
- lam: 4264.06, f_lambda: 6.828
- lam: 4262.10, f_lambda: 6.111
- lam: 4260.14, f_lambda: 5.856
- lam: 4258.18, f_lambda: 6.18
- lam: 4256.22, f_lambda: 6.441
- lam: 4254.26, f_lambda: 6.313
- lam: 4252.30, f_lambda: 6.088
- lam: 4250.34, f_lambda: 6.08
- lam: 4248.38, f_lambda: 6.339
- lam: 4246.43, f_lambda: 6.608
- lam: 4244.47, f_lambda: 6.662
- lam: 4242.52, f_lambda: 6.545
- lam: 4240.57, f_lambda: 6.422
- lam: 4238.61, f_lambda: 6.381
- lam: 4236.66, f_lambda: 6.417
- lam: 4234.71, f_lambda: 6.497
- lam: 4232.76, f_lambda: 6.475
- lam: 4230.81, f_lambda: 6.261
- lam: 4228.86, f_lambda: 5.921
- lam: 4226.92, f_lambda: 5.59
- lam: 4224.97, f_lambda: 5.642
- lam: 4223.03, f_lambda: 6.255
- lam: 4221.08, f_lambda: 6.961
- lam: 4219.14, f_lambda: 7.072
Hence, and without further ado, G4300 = 4.94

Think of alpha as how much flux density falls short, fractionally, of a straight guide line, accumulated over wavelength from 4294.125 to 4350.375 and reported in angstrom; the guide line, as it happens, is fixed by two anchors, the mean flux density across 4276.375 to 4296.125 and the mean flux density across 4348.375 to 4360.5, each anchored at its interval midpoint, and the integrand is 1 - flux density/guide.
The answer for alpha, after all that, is 6.1 angstrom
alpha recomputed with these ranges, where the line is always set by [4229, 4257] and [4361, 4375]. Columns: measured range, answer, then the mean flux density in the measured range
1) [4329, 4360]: 0.8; 6.83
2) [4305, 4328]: 2.3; 6.15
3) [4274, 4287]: -0.5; 6.87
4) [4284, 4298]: 0.9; 6.24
